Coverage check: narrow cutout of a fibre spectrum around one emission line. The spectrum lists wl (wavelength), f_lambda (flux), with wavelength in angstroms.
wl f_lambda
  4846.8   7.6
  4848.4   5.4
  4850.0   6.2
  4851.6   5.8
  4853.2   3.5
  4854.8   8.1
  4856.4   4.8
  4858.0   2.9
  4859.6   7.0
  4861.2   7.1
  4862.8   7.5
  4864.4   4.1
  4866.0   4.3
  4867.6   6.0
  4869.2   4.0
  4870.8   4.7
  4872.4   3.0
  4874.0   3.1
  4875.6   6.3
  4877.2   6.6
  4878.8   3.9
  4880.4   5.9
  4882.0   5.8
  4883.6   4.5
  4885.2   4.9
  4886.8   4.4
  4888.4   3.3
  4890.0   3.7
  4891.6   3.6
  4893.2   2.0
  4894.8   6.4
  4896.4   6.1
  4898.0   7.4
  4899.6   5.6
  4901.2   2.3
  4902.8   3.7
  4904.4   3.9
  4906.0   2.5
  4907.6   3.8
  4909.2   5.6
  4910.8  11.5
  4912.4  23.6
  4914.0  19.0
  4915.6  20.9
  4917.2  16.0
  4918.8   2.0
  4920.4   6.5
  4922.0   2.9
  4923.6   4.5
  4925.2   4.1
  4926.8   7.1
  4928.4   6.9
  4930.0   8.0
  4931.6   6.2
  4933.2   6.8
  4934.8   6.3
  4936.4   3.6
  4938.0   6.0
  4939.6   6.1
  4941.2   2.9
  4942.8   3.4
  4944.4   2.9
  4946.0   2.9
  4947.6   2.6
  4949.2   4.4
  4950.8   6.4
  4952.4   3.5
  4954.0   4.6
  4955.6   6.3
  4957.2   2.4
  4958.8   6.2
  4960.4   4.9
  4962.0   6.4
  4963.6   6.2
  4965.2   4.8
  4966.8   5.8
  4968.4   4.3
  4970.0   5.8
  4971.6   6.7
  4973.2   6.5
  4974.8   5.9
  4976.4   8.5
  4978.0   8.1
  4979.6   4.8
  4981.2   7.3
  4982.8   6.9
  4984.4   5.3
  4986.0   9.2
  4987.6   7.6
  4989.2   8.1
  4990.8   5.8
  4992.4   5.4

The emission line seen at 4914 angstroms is [O II] 3727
